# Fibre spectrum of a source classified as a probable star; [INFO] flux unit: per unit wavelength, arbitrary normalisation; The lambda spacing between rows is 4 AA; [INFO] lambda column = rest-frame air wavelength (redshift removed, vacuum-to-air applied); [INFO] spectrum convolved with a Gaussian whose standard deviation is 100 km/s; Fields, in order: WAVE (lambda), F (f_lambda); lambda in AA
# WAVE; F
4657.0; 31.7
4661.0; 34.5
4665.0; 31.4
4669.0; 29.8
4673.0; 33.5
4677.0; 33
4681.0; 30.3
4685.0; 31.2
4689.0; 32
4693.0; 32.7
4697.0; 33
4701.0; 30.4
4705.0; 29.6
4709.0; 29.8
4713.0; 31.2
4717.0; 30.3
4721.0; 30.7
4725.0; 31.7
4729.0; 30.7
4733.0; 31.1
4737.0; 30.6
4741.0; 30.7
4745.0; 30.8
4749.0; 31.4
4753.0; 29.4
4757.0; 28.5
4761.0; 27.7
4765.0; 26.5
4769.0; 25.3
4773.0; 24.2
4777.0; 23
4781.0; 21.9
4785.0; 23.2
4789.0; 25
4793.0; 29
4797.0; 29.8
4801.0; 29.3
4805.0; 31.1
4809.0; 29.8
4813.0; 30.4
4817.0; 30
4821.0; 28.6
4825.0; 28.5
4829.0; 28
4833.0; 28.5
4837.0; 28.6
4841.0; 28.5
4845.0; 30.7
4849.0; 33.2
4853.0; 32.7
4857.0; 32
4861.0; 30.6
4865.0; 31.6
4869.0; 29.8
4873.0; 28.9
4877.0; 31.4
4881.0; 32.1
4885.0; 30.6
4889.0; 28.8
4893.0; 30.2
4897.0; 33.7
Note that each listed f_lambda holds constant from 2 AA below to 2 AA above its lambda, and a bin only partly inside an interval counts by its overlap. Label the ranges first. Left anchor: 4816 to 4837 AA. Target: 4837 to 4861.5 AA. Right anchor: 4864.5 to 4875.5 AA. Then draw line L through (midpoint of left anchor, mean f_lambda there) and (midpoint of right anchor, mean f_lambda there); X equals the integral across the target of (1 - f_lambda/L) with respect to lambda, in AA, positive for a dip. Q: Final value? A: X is -1.48 AA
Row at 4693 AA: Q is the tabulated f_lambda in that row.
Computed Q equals 32.7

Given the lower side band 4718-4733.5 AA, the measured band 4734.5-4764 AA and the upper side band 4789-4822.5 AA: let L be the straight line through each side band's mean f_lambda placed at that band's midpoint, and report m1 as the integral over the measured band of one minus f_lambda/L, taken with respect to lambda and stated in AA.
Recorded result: 0.8 AA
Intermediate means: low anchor 31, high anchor 29.5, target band 29.8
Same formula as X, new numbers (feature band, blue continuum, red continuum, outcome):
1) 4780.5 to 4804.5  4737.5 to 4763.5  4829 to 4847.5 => 2.02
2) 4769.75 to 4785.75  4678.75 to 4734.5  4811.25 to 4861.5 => 3.80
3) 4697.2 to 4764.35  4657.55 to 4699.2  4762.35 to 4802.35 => -3.33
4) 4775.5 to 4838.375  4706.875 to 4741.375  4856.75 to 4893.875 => 5.78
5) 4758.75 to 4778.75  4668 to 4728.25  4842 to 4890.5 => 3.70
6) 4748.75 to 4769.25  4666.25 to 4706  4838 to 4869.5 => 2.15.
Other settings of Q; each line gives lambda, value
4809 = 29.8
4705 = 29.6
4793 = 29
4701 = 30.4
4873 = 28.9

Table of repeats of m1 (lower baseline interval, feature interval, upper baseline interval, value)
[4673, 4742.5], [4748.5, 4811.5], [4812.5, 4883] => 7.3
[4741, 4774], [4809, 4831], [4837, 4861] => 0.8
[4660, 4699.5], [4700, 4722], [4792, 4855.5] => 0.9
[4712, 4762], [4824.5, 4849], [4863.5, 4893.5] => 1.0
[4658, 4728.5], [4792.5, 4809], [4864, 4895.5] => 0.5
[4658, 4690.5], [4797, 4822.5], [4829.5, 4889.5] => 0.8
